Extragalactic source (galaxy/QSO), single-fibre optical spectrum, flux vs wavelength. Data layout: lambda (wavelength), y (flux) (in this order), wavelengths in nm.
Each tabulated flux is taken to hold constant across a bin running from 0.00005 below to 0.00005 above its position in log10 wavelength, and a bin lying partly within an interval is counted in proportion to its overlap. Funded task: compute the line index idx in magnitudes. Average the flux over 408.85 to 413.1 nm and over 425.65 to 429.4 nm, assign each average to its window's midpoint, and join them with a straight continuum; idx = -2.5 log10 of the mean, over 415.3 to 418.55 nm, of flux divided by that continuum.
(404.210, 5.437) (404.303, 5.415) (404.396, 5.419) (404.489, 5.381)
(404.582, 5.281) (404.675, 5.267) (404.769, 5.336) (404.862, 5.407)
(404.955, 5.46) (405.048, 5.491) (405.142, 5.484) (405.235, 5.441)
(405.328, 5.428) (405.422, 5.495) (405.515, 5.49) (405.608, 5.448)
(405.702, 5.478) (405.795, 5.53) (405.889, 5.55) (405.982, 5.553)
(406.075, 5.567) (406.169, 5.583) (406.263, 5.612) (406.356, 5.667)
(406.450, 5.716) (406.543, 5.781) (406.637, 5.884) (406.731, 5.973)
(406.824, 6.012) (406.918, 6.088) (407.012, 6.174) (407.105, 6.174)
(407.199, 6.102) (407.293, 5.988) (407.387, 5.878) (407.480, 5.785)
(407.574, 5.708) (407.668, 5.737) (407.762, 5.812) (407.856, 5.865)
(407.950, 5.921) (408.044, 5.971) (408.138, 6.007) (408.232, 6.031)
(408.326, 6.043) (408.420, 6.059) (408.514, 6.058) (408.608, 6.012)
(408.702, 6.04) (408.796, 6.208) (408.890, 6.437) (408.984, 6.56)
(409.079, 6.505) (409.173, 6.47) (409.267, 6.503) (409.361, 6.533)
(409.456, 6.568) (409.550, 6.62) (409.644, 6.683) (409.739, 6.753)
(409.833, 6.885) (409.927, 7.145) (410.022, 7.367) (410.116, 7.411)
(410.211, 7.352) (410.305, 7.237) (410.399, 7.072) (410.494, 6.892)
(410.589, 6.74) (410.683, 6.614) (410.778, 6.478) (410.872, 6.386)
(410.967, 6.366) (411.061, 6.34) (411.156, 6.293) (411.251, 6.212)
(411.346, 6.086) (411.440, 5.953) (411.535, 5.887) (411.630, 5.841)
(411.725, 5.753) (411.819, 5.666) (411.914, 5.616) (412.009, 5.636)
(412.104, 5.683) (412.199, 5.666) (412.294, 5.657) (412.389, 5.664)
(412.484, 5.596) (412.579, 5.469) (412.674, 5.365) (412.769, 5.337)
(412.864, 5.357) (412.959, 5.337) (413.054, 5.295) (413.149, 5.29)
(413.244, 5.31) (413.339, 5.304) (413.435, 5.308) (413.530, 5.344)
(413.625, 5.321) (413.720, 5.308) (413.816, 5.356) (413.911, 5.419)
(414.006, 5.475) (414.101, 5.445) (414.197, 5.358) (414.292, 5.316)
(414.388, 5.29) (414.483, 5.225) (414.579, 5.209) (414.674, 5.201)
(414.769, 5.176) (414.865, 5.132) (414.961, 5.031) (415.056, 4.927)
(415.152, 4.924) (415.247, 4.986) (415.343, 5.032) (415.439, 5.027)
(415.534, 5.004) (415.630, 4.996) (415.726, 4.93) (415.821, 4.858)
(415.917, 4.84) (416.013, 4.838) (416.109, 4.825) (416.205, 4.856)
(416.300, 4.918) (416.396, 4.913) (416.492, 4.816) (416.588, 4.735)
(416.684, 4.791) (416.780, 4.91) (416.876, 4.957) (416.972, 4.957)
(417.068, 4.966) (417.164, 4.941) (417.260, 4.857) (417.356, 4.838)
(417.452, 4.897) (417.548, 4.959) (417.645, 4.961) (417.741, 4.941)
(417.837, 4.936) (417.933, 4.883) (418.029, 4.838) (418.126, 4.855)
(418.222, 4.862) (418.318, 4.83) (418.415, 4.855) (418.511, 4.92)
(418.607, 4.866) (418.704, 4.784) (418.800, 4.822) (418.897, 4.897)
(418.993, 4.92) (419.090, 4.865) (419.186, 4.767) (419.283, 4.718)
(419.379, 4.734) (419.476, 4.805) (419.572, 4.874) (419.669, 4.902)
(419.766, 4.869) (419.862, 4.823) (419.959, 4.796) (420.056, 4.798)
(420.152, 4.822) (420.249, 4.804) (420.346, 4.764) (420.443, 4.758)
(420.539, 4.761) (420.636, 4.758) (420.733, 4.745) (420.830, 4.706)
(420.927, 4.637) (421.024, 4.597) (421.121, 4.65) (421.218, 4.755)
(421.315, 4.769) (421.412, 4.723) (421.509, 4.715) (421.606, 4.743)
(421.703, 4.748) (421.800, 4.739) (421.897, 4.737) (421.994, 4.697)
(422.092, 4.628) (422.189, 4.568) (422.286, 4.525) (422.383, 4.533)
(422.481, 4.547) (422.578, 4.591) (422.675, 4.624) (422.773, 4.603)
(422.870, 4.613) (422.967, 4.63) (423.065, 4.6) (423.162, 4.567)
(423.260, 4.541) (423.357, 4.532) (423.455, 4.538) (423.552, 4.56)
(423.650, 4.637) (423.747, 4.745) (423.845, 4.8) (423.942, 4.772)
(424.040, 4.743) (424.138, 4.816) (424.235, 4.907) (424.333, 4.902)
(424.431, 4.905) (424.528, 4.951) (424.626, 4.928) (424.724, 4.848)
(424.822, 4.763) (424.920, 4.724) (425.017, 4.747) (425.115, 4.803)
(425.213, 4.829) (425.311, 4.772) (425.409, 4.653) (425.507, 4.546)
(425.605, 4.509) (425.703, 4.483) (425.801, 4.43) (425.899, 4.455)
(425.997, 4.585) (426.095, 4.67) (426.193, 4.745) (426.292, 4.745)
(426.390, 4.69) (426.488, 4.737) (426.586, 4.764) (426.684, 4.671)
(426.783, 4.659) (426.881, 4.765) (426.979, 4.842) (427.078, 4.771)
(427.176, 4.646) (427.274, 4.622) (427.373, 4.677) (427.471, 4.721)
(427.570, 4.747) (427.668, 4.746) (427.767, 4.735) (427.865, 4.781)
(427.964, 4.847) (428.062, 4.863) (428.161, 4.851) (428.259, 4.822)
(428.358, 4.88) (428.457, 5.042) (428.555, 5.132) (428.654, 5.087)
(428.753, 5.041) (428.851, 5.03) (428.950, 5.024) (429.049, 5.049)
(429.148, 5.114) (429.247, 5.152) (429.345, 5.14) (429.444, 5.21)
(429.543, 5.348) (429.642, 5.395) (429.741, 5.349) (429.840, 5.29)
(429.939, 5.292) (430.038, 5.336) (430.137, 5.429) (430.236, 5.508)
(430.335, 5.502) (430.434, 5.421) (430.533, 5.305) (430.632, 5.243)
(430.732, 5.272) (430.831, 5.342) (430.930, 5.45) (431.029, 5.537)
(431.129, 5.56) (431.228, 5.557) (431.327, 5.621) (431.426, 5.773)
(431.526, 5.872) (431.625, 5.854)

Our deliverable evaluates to 0.17 mag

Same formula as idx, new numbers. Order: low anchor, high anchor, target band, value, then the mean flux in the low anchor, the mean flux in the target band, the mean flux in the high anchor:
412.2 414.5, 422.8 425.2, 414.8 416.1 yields 0.064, 5.39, 4.96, 4.73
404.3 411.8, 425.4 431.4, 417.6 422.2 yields 0.138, 6.06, 4.79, 5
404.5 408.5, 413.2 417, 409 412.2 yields -0.190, 5.72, 6.46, 5.09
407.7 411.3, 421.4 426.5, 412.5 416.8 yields 0.139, 6.48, 5.14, 4.68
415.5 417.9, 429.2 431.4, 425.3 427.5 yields 0.129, 4.9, 4.66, 5.38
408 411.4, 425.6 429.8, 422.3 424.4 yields 0.132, 6.53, 4.66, 4.86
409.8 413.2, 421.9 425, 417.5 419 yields 0.093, 6.13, 4.88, 4.69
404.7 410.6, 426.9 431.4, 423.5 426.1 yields 0.128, 6.09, 4.72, 5.12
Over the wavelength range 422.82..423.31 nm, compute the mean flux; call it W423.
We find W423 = 4.59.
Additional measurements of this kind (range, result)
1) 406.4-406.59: 5.75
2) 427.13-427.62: 4.68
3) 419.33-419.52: 4.77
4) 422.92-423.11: 4.6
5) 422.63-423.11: 4.61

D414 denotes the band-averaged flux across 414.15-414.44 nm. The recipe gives 5.32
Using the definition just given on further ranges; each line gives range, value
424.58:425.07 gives 4.8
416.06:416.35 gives 4.87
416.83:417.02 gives 4.96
